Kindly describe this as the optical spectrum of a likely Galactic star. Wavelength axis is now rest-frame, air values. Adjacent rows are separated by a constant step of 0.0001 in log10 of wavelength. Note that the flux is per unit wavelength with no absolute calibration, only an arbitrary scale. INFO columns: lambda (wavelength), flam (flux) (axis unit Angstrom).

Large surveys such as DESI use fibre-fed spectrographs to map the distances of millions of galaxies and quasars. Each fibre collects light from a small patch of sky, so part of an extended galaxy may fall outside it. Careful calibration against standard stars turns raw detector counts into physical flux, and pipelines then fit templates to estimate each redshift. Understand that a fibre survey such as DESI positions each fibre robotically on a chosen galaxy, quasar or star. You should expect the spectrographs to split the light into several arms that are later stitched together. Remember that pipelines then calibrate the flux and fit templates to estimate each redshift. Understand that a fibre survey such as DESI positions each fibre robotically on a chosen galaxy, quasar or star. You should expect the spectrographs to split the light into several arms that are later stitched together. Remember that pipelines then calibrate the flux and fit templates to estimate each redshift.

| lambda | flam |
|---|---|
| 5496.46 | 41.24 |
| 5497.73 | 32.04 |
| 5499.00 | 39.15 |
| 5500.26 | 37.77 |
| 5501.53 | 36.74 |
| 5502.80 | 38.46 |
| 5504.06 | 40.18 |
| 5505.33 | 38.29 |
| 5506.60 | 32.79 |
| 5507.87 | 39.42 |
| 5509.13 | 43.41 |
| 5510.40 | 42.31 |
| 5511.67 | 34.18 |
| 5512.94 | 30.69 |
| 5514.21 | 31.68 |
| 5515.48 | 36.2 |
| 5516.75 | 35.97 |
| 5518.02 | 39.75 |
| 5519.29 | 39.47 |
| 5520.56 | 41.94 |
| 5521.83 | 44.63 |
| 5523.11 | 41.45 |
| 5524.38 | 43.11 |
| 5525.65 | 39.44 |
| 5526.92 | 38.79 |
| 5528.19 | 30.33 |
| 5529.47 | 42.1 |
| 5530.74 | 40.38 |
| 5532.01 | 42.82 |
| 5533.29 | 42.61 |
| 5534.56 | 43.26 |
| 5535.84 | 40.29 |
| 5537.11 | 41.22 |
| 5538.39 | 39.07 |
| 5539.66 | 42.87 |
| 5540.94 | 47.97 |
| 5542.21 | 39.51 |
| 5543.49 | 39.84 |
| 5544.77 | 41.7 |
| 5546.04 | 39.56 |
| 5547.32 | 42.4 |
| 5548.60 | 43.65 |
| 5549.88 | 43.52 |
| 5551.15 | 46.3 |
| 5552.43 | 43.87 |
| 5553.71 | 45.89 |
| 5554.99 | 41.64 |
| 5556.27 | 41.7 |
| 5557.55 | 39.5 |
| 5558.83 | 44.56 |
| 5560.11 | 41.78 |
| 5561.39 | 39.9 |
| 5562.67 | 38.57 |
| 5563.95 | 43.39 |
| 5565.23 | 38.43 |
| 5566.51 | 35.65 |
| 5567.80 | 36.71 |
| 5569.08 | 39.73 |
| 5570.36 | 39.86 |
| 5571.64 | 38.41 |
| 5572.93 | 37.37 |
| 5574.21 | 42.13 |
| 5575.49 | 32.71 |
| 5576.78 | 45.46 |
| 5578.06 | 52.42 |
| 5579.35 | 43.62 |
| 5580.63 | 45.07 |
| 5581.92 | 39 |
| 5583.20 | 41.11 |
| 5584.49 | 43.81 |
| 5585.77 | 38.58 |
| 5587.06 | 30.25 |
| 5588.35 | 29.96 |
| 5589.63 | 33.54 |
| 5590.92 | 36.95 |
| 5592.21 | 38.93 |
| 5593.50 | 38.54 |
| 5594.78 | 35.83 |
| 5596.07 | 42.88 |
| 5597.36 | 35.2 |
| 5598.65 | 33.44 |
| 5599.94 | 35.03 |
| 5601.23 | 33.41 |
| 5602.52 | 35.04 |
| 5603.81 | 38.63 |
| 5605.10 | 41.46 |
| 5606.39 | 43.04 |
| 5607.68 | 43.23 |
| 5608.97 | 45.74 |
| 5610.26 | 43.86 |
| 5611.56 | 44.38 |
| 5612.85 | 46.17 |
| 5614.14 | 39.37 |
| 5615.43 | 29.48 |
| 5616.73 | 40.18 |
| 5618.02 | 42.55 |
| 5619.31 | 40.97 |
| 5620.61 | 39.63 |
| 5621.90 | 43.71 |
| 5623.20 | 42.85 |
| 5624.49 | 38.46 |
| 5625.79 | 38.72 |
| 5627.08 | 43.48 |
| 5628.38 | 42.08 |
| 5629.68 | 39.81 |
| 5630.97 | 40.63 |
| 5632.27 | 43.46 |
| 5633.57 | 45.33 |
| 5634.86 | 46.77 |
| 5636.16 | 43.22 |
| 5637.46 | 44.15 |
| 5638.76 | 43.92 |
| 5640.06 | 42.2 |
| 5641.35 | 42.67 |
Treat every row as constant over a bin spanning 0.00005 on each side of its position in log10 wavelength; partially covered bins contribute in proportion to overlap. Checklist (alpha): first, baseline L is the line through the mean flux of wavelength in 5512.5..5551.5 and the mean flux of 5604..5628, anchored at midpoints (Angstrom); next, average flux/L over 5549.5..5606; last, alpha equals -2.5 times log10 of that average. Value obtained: 0.04 mag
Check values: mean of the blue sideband 40.4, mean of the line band 39.5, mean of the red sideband 41.5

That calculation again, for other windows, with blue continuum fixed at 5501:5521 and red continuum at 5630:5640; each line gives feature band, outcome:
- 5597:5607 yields 0.14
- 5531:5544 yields -0.08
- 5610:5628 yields 0.05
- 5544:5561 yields -0.08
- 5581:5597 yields 0.11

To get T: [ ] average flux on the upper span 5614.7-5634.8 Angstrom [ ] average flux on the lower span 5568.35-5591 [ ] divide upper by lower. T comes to 1.04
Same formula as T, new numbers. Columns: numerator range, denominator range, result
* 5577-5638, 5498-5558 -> 1.01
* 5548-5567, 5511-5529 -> 1.11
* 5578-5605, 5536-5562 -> 0.90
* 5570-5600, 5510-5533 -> 1.00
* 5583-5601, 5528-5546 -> 0.89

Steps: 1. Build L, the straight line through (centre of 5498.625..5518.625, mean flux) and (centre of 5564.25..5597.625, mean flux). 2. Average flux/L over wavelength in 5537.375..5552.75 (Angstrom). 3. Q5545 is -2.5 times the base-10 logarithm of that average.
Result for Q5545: -0.12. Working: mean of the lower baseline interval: 37.3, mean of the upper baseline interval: 39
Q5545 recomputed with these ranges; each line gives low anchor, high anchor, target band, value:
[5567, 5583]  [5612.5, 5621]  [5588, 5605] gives 0.11 mag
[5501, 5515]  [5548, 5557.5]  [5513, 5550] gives 0.00 mag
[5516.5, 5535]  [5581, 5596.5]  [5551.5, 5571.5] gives -0.05 mag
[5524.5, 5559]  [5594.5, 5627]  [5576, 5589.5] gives 0.00 mag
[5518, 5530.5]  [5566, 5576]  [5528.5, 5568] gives -0.07 mag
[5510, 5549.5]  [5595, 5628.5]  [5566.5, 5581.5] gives -0.02 mag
